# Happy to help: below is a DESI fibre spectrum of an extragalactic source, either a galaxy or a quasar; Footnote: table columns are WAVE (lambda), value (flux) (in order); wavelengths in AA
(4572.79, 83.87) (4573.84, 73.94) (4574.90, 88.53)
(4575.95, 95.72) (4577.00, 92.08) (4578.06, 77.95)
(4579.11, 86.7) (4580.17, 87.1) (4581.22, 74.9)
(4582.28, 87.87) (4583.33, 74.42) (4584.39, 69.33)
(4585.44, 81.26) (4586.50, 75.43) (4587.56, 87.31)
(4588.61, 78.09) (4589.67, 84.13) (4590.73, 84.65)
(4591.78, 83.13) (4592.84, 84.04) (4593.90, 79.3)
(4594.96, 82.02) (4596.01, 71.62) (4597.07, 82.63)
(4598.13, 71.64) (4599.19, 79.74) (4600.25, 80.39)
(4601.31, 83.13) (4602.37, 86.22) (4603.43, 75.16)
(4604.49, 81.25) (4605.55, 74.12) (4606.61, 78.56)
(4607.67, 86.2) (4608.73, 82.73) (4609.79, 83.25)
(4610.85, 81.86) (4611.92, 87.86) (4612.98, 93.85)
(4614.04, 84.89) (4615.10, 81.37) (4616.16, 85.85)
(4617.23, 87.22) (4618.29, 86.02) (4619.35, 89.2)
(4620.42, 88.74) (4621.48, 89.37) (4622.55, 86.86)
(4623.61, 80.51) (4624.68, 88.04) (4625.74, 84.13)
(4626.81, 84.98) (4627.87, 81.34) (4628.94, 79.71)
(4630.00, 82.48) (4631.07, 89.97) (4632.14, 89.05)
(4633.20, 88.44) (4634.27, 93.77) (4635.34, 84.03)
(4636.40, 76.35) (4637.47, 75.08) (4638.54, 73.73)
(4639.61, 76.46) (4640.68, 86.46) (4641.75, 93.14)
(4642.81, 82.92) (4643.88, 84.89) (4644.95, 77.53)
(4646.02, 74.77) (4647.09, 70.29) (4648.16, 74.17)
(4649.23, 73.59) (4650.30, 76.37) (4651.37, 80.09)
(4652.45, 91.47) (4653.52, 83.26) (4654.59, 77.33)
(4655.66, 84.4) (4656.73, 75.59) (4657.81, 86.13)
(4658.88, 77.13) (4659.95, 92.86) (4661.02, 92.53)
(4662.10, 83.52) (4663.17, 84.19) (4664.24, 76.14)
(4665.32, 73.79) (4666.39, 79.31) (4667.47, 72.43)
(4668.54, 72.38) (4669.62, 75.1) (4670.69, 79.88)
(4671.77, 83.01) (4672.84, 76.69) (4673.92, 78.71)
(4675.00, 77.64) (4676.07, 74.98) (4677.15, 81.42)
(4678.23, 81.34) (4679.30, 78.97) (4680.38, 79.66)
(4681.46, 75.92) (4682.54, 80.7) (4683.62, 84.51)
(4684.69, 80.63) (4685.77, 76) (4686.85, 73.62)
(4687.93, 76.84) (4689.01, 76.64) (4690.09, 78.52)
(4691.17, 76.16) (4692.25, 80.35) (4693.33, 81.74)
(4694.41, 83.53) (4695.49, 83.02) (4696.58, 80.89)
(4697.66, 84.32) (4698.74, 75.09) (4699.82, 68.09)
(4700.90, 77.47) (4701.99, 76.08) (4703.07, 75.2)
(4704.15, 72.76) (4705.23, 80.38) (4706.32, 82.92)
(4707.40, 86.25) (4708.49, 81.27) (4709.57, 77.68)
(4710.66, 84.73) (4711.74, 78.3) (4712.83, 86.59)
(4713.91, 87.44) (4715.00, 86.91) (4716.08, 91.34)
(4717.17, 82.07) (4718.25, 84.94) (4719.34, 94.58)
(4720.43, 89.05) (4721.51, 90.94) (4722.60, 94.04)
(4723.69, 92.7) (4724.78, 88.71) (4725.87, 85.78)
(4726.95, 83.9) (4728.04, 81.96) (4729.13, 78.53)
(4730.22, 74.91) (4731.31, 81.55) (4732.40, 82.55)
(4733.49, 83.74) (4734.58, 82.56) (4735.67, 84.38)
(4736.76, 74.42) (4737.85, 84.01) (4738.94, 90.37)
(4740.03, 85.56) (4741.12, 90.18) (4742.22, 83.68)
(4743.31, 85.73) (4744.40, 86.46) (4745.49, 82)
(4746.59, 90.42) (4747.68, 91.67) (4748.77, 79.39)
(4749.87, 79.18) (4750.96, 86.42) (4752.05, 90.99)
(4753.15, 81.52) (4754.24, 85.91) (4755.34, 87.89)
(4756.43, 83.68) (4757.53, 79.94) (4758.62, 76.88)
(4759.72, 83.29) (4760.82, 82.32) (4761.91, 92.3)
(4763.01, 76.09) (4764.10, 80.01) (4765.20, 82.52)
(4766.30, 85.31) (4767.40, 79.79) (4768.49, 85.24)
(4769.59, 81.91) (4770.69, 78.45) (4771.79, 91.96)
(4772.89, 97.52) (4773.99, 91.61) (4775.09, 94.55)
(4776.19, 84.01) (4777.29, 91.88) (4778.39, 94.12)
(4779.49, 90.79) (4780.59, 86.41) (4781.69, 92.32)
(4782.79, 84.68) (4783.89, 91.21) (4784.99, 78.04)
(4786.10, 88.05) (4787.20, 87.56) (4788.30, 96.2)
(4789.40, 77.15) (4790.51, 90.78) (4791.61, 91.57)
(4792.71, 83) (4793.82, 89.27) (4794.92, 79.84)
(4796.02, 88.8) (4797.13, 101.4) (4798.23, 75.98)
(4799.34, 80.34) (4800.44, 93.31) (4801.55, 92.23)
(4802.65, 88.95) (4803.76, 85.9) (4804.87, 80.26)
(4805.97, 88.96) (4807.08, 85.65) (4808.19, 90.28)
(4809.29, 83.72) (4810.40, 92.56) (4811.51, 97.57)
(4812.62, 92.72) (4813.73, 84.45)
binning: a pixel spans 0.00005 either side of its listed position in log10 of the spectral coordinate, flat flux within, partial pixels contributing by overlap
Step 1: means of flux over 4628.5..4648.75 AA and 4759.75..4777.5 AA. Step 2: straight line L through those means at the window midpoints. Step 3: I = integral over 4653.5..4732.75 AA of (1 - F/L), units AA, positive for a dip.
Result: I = 2.2 AA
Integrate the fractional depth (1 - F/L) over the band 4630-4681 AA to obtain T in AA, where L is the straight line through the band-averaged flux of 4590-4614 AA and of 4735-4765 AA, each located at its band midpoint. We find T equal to 1.17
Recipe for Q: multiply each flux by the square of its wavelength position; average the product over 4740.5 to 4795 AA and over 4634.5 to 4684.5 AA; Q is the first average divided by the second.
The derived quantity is 1.13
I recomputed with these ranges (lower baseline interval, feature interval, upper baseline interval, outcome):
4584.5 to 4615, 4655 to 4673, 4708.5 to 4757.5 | 0.62 AA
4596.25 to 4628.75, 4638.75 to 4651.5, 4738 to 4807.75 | 0.75 AA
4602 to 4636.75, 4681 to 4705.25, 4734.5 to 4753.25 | 1.93 AA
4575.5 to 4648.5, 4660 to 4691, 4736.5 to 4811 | 1.88 AA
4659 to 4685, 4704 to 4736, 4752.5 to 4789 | -0.65 AA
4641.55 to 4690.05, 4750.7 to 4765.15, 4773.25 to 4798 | 0.51 AA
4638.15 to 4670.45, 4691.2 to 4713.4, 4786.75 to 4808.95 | 0.74 AA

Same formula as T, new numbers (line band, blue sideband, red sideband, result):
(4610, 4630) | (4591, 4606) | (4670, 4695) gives -1.5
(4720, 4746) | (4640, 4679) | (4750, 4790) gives -0.3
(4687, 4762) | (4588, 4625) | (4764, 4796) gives 2.4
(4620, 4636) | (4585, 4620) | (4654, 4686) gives -0.9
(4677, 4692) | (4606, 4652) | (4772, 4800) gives 1.1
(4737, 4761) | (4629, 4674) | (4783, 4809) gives 0.1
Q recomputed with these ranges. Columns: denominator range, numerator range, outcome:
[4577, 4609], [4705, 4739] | 1.11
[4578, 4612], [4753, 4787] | 1.15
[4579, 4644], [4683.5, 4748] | 1.05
